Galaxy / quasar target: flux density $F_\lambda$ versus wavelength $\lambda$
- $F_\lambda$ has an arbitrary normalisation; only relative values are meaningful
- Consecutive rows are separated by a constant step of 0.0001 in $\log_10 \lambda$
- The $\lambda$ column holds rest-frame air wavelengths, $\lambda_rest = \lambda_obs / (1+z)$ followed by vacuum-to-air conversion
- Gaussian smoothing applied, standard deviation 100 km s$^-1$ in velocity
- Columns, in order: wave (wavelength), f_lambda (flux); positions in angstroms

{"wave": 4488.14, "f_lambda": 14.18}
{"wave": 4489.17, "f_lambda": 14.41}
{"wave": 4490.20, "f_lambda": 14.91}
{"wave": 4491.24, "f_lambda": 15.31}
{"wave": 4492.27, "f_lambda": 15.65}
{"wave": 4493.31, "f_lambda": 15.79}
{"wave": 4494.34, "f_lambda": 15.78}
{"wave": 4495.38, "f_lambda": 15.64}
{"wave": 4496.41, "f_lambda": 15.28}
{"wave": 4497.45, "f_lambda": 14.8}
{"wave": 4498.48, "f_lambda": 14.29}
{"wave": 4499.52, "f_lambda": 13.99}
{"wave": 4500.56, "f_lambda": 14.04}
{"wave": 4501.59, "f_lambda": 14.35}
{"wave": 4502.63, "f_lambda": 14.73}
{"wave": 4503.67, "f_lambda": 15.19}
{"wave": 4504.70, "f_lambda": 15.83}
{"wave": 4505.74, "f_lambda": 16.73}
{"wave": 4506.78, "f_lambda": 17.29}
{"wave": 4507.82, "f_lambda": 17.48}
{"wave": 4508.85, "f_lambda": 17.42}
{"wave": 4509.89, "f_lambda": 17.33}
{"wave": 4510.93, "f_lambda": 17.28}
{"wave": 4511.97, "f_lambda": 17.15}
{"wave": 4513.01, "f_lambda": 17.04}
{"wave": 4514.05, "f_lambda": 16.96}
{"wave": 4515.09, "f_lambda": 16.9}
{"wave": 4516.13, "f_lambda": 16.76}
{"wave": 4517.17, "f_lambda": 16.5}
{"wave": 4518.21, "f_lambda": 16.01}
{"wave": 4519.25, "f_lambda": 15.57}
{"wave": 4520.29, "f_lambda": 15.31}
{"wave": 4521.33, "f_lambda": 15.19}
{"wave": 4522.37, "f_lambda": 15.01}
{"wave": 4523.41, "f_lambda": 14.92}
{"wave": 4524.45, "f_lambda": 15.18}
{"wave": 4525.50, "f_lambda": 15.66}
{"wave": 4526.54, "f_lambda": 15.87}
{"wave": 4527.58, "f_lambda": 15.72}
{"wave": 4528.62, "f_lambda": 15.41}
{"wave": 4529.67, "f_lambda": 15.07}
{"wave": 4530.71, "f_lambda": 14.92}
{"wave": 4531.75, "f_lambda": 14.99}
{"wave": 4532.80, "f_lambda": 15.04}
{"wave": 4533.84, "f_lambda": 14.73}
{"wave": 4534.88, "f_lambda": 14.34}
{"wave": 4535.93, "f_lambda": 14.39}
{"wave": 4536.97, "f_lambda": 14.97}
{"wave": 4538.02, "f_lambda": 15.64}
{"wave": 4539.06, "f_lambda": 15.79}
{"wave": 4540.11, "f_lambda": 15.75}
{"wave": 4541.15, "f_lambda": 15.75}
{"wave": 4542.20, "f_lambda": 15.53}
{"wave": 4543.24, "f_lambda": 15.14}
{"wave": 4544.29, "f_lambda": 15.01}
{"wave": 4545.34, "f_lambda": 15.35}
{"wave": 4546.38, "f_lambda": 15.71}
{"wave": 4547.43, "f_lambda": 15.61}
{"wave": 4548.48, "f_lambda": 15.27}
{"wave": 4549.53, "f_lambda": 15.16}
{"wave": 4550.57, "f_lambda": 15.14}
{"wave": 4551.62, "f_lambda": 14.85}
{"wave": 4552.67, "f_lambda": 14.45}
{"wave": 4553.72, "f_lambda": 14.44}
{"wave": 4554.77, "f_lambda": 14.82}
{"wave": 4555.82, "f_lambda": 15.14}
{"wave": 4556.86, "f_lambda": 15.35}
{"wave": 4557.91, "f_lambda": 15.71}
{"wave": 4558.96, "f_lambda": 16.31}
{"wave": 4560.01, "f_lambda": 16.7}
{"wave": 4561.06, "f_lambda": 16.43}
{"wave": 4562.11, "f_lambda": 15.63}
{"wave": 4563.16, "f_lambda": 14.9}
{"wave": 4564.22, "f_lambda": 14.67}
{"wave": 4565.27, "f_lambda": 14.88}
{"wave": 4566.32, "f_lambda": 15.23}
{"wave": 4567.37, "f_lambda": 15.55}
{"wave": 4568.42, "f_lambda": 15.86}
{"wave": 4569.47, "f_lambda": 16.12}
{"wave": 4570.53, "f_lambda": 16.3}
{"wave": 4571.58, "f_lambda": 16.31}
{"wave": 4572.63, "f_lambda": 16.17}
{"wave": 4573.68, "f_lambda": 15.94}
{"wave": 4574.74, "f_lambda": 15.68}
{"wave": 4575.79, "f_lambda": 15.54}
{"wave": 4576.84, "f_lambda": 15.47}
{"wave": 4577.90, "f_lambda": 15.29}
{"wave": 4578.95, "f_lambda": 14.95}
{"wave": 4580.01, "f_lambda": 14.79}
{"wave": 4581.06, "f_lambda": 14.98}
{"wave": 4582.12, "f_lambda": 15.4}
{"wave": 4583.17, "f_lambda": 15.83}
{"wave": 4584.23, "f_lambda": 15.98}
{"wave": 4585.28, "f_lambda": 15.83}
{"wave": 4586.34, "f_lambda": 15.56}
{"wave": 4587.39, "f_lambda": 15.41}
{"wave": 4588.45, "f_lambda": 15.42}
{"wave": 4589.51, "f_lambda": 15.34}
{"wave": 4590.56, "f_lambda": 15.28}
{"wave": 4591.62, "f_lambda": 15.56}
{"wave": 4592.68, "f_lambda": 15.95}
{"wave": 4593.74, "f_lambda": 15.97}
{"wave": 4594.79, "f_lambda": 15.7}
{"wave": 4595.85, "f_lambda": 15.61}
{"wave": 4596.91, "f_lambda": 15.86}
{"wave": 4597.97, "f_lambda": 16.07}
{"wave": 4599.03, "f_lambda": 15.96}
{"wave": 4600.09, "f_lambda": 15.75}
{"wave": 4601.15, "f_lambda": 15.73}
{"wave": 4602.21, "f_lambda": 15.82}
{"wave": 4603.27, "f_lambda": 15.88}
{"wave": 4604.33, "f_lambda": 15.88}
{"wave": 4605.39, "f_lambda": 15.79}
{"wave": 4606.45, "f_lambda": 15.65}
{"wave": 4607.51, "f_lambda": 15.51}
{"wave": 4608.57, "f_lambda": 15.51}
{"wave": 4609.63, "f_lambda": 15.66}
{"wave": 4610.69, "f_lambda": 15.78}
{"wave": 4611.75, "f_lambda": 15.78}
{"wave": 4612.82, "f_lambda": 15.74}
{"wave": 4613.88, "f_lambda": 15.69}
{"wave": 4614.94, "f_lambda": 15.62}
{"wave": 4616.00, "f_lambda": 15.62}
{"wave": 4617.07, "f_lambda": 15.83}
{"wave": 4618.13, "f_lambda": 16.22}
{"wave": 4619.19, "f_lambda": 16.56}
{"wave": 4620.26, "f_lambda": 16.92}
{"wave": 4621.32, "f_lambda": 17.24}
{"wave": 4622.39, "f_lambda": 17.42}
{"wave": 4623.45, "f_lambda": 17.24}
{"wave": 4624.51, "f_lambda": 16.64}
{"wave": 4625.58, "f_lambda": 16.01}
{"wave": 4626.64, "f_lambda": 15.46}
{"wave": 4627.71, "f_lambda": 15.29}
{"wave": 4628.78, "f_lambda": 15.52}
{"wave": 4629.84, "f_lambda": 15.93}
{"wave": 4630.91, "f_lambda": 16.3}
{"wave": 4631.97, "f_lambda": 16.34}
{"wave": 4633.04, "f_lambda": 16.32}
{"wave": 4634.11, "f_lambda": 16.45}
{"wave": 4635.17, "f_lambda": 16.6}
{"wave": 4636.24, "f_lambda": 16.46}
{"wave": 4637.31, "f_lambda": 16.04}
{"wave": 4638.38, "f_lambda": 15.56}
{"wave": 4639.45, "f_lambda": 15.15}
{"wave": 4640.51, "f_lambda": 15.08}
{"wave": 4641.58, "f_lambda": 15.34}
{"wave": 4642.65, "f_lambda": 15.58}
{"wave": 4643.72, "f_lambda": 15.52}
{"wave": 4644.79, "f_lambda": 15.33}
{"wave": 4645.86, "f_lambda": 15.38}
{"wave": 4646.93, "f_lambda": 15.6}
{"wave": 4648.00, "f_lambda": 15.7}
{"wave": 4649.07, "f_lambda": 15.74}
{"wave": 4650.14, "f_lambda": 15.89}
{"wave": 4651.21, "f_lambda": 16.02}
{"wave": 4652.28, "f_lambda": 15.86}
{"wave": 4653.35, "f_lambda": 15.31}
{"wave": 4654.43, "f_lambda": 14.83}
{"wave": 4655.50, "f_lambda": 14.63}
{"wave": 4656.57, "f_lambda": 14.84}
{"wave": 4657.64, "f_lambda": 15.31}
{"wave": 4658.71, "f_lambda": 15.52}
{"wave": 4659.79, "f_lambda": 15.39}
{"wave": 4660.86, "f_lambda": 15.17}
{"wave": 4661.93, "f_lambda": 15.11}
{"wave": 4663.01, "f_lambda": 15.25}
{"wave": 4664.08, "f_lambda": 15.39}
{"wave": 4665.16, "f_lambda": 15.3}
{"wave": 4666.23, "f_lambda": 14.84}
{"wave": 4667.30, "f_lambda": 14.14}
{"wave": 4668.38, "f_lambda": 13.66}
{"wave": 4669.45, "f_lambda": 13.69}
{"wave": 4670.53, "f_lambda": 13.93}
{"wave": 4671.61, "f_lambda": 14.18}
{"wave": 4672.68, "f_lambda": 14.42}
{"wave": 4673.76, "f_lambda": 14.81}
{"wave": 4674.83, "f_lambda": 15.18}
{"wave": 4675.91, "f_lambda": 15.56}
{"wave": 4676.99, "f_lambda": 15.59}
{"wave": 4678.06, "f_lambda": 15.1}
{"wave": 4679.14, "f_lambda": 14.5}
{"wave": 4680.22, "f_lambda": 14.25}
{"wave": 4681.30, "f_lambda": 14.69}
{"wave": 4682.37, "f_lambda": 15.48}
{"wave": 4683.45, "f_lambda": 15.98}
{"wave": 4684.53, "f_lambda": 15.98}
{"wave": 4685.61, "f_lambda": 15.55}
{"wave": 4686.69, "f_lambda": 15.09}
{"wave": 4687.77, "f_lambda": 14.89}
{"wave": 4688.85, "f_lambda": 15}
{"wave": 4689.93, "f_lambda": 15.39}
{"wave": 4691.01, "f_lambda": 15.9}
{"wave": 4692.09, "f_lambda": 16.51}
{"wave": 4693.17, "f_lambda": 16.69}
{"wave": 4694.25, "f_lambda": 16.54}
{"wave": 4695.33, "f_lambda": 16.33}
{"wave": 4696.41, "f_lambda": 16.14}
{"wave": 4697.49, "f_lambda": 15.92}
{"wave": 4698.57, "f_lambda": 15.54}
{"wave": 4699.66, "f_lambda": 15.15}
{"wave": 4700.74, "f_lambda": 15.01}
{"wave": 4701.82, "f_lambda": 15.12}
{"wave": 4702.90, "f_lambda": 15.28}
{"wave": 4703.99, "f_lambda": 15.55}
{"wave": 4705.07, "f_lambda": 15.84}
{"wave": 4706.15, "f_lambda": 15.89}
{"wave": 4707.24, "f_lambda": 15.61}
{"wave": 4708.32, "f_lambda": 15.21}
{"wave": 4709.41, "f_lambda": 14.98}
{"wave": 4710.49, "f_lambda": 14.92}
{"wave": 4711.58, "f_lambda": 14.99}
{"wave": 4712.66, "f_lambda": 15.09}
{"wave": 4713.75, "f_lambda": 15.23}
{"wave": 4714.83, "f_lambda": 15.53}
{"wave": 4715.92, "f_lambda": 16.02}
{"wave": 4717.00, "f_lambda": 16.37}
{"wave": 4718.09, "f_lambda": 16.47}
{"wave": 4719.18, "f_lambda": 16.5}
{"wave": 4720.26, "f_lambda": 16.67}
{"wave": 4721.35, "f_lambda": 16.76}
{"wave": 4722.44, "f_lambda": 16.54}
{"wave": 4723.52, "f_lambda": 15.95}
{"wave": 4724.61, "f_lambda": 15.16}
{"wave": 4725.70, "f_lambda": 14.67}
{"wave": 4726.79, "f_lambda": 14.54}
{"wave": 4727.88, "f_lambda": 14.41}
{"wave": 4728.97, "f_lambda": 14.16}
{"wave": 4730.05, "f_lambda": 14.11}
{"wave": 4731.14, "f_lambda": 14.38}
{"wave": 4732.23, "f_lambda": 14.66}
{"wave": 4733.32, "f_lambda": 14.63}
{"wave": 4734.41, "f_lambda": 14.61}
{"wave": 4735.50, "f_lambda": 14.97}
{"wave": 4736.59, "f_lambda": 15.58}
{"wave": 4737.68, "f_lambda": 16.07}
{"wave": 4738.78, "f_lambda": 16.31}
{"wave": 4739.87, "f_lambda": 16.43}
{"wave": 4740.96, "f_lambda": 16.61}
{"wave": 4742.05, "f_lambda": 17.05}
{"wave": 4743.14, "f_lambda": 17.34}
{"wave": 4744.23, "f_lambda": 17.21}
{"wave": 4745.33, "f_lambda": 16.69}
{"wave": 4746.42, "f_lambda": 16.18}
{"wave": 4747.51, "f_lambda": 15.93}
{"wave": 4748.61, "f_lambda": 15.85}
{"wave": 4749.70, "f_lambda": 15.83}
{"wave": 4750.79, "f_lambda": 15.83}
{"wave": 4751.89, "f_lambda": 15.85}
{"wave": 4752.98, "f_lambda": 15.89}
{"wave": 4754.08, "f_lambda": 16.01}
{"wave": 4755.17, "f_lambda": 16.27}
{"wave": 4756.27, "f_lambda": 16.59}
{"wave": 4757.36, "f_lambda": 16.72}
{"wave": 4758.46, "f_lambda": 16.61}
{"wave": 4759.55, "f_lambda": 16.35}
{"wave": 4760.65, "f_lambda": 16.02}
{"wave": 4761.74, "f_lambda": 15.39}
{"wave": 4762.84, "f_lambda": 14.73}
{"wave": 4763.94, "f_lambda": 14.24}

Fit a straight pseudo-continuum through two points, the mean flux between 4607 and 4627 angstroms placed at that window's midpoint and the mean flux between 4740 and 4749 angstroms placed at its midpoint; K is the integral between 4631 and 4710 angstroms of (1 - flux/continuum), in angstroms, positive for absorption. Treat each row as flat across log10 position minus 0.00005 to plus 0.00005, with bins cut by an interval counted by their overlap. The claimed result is 4.6 angstroms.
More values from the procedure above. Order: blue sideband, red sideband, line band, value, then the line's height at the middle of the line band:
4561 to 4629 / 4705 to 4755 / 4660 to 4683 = 1.4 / 15.7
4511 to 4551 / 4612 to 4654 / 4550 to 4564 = 0.3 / 15.7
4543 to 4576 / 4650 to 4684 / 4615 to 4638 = -1.7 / 15.2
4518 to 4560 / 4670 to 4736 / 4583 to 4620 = -1.1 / 15.3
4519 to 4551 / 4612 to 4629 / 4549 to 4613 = 0.8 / 15.8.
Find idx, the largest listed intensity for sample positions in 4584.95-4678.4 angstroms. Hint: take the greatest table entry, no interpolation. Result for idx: 17.42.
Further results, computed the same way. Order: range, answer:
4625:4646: 16.6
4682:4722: 16.76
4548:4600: 16.7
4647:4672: 16.02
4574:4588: 15.98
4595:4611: 16.07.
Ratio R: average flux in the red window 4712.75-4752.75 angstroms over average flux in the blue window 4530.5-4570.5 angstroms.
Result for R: 1.0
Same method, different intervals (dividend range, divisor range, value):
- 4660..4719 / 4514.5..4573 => 0.99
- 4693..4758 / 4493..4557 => 1.01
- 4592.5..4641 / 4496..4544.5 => 1.02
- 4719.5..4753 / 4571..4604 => 1.00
